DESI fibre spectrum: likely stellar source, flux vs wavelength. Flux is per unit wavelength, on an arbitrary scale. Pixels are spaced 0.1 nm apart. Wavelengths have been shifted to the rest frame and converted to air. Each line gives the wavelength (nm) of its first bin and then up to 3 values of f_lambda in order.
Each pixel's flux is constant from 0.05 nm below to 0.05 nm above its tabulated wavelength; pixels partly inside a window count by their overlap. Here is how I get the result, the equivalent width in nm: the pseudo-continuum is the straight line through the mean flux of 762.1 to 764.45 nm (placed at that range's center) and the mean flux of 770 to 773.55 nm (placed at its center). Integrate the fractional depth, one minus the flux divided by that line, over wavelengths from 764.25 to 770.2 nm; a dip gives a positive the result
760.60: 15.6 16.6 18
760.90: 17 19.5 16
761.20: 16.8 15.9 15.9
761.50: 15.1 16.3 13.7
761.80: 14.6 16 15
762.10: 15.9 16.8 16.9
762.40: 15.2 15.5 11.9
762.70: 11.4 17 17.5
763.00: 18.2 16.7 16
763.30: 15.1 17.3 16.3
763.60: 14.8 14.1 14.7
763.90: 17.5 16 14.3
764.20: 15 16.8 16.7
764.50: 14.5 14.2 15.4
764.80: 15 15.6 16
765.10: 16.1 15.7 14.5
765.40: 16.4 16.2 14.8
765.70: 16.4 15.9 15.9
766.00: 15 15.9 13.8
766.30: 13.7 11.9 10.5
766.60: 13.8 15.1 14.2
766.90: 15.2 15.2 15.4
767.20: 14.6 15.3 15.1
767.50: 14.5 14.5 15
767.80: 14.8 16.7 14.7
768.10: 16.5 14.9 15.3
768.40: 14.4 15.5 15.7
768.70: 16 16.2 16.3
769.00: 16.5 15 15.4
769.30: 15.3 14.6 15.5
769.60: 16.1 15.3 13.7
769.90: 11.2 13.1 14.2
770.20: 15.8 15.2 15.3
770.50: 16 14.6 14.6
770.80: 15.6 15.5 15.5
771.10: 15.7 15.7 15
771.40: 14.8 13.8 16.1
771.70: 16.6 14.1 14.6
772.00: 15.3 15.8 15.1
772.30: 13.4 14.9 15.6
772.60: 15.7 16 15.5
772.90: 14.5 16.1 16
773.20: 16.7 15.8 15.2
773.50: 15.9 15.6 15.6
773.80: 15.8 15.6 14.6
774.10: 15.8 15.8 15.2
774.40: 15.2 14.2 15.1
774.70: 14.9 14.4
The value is 0.18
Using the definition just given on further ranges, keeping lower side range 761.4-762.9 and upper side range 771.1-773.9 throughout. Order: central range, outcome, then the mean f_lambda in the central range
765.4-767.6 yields 0.080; 14.7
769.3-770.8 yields 0.062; 14.7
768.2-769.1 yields -0.020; 15.7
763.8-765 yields -0.023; 15.5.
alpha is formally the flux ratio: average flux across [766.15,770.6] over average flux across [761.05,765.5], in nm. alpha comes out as 0.95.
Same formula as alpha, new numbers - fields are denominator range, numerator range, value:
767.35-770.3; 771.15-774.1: 1.02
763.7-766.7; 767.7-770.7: 1.00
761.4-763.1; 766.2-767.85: 0.92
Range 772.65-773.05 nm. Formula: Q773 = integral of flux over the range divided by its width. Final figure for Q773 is 15.5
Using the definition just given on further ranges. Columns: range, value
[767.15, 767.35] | 14.9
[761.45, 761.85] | 14.9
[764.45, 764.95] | 14.9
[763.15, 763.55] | 16.2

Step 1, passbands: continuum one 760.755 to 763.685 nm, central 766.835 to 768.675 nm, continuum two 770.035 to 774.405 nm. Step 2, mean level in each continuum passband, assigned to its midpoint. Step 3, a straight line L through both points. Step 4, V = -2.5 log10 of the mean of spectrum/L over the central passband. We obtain 0.03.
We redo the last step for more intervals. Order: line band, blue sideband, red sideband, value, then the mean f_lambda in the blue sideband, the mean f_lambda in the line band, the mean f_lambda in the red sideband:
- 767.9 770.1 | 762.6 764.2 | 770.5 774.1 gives 0.02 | 15.6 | 15.1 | 15.4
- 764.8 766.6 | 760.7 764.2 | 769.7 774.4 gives 0.05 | 15.8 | 14.9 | 15.2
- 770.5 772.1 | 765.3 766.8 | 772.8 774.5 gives 0.00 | 14.6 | 15.2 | 15.5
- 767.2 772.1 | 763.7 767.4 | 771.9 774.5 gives 0.01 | 15.1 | 15.1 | 15.4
